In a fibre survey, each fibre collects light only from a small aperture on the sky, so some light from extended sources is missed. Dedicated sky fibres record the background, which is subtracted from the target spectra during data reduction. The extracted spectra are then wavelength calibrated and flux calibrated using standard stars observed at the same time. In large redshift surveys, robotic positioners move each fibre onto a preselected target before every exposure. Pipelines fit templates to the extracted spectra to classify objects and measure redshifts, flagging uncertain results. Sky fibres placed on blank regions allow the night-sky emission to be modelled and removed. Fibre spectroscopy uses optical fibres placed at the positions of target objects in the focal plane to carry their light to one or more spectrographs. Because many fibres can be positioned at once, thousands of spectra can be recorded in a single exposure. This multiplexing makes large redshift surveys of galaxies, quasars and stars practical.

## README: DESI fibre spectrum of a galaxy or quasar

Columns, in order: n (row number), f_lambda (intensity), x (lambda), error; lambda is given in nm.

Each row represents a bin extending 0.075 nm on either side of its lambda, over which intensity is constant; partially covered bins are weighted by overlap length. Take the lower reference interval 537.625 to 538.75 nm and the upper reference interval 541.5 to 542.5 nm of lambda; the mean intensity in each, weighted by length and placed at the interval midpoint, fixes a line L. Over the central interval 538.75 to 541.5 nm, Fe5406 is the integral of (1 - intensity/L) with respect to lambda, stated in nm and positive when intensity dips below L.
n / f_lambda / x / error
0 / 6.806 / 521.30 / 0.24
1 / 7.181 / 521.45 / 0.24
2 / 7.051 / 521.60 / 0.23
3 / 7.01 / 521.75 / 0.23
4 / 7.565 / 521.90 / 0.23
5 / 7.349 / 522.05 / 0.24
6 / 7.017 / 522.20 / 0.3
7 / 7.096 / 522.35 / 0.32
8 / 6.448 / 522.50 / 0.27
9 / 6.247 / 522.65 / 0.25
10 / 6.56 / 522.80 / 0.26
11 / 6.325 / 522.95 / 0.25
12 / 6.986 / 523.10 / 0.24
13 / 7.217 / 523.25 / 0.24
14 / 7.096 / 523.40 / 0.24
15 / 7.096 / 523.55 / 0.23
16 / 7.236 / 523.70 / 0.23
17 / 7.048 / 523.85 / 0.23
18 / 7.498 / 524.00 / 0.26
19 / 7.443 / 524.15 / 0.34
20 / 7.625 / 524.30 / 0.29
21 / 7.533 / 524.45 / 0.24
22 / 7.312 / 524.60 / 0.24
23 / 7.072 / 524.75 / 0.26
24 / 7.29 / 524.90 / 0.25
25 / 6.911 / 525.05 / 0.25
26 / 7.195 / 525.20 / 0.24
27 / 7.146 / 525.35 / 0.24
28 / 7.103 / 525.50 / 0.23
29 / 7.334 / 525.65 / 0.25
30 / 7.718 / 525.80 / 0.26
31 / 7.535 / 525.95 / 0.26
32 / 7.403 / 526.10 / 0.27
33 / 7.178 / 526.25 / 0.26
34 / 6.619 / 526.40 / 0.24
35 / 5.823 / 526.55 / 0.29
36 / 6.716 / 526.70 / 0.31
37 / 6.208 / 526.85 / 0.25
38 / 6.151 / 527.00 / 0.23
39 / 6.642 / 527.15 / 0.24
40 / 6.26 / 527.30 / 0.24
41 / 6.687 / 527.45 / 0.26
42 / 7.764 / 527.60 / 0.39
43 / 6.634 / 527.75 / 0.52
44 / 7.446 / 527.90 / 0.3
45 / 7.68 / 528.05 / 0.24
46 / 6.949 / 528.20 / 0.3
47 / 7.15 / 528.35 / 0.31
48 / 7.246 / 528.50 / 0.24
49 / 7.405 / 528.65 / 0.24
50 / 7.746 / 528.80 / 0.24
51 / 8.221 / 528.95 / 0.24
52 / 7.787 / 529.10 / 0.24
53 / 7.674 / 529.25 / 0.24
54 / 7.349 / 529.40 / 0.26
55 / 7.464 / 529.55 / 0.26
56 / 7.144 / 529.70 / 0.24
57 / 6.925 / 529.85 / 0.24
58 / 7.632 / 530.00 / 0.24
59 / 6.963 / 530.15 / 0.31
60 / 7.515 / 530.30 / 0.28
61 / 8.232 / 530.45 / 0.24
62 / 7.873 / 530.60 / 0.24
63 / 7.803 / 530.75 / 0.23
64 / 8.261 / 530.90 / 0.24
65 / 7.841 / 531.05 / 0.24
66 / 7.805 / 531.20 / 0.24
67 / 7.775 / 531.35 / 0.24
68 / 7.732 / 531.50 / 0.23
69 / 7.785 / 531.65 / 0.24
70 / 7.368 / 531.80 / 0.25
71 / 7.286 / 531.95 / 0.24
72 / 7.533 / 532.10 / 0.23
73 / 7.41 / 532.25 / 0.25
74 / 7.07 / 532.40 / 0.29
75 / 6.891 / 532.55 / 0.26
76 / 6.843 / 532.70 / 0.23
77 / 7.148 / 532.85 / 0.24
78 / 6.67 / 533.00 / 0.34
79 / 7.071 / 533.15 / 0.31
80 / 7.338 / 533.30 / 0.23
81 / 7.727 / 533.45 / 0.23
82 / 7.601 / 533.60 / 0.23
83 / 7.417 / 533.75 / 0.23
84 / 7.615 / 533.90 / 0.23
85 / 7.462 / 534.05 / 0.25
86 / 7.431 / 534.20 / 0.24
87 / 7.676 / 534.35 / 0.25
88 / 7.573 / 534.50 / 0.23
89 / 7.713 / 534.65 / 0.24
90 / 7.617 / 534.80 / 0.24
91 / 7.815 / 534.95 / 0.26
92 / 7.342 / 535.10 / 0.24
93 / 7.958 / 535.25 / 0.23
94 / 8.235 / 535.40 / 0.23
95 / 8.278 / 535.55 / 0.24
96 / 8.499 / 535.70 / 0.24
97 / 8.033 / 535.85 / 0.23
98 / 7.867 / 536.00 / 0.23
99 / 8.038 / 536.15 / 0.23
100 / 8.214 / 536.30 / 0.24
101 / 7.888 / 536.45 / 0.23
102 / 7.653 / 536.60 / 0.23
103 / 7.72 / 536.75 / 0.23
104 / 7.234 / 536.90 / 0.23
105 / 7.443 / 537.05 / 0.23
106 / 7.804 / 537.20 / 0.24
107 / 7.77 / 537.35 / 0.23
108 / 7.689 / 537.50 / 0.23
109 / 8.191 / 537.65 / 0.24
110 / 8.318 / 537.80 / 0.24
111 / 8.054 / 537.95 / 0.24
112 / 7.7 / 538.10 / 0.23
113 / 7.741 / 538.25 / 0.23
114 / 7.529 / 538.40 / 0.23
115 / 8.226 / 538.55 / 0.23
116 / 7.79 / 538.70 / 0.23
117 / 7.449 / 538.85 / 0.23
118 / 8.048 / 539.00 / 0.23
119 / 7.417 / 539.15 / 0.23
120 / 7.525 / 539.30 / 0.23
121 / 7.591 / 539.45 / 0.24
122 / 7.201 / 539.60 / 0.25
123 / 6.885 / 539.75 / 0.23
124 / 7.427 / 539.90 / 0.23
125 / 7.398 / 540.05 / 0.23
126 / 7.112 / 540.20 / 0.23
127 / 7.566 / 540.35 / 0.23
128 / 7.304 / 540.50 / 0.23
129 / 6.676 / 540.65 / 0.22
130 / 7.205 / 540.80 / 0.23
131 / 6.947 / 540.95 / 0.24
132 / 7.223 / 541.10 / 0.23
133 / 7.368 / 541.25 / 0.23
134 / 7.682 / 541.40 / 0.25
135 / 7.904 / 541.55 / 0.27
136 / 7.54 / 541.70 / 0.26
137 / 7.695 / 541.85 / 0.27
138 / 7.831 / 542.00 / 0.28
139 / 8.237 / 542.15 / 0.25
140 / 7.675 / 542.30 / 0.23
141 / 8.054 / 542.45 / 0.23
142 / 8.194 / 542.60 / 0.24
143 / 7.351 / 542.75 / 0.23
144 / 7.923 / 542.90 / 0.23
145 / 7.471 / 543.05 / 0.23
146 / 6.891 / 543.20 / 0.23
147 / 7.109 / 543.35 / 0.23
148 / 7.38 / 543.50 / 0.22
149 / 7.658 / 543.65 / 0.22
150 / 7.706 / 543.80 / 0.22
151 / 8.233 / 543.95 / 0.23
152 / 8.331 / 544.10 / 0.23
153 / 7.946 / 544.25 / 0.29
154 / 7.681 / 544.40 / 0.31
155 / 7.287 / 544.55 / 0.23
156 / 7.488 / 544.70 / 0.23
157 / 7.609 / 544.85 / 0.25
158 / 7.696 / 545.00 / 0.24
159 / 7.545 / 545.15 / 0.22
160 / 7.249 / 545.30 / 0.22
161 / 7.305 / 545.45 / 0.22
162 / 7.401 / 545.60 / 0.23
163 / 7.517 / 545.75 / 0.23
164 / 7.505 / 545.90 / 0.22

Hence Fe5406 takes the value 0.19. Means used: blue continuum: 7.94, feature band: 7.34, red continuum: 7.84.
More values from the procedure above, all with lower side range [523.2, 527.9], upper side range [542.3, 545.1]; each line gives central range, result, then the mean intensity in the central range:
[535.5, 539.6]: -0.20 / 7.83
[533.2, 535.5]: -0.09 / 7.64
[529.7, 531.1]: -0.08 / 7.64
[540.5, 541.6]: 0.04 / 7.27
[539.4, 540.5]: 0.03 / 7.3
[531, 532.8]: -0.04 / 7.44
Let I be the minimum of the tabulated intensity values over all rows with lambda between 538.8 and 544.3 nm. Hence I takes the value 6.676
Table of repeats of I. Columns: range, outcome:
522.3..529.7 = 5.823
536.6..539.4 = 7.234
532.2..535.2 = 6.67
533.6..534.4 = 7.417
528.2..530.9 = 6.925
